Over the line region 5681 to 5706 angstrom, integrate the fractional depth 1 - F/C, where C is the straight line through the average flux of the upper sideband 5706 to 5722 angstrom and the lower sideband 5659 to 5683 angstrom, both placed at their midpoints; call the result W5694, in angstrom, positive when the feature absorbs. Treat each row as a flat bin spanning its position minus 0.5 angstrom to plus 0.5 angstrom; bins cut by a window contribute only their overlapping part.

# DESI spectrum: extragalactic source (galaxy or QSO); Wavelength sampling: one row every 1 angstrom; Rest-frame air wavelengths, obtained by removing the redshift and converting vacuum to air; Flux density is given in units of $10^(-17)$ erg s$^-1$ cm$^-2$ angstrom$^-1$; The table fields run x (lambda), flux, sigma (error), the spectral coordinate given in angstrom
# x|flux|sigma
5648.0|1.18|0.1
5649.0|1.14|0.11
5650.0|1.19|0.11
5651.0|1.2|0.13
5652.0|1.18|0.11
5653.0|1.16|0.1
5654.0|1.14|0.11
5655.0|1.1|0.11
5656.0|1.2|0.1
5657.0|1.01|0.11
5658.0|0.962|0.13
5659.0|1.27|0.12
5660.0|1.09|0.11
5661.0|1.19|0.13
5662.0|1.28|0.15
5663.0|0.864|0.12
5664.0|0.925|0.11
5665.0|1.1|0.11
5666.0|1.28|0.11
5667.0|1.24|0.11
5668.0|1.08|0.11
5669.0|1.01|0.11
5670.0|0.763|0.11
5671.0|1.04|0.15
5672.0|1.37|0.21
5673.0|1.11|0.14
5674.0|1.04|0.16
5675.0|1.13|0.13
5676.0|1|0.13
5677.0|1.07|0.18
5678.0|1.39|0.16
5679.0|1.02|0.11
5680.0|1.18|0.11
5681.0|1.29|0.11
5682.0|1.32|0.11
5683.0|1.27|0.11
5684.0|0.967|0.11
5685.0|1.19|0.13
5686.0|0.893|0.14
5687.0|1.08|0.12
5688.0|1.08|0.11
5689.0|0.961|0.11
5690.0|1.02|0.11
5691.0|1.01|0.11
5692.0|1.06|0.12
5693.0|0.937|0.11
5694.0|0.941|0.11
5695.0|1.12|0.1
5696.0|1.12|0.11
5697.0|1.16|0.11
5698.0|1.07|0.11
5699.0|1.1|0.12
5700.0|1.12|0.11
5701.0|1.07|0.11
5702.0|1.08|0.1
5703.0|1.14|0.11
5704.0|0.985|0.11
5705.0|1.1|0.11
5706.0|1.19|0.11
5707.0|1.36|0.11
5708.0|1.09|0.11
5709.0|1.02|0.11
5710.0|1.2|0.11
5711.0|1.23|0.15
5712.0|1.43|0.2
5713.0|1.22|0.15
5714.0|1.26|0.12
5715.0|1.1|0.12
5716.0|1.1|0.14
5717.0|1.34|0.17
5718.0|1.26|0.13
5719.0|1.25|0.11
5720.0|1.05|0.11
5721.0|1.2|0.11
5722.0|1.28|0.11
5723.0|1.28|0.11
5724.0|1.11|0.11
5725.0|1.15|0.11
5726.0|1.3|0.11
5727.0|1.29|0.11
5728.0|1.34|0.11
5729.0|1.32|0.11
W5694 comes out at 1.9 angstrom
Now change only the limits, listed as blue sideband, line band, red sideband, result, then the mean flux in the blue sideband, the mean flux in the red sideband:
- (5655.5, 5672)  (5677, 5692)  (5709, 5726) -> 0.28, 1.09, 1.21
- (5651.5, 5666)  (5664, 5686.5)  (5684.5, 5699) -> -0.87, 1.11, 1.05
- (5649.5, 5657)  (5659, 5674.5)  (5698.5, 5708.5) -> 0.67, 1.16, 1.12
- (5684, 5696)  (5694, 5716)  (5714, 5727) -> -0.56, 1.03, 1.21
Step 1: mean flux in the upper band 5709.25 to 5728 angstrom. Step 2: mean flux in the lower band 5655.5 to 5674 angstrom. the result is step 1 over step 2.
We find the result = 1.12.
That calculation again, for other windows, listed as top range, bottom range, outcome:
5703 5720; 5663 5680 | 1.09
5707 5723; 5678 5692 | 1.09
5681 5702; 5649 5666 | 0.96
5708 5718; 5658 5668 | 1.07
